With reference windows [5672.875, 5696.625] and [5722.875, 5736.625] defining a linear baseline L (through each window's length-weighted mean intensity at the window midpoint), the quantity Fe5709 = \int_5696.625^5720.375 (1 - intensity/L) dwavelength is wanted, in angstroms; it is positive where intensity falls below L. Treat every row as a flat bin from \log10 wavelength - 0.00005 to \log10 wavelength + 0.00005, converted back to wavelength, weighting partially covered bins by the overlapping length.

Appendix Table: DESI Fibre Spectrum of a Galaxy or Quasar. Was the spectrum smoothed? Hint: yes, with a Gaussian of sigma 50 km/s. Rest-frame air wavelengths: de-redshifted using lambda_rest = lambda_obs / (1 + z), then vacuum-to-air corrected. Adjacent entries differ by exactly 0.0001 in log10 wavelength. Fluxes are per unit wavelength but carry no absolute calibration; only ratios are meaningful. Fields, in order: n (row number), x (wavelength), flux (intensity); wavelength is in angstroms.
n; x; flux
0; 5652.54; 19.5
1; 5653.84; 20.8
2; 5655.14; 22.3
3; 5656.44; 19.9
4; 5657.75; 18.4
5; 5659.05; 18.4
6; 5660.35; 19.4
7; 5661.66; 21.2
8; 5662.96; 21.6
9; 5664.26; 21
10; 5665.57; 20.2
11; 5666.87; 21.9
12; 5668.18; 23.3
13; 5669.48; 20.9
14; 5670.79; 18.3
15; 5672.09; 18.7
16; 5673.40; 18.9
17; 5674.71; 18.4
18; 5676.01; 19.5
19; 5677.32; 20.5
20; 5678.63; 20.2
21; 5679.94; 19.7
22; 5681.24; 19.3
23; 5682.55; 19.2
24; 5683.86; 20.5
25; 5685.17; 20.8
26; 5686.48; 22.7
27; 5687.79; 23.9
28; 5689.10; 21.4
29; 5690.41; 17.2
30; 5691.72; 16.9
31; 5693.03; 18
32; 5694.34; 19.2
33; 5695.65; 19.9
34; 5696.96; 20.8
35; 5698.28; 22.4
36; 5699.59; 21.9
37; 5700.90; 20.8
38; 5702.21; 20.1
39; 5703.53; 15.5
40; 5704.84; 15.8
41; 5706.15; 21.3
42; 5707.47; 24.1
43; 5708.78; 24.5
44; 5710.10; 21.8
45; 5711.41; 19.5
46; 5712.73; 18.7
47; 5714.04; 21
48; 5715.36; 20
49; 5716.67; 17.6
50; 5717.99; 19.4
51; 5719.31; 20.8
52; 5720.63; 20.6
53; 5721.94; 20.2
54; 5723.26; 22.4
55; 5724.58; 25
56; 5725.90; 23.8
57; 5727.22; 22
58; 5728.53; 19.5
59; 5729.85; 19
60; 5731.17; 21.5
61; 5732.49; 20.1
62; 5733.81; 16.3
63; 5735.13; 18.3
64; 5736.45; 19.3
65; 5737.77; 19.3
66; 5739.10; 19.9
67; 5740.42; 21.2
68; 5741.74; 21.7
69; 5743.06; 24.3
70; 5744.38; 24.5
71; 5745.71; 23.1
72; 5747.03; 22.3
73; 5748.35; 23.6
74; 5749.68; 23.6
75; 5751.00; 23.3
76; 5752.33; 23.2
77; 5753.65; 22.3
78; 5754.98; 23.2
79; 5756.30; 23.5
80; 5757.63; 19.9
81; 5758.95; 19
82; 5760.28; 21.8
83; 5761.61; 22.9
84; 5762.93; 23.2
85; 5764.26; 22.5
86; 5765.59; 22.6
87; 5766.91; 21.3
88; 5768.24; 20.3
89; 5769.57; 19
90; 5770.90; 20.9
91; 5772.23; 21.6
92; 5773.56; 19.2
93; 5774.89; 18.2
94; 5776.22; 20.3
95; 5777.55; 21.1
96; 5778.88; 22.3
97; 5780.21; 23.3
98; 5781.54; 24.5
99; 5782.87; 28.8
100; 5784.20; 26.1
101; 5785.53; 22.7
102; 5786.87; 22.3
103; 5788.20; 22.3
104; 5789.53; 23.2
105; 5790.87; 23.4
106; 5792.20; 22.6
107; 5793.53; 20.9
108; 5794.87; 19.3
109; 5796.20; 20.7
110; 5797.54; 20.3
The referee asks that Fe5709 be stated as -0.1 angstroms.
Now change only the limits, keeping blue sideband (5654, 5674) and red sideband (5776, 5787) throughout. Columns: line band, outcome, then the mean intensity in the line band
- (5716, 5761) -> 2.22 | 21.3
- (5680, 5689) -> -0.04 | 21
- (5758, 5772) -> 1.13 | 21.3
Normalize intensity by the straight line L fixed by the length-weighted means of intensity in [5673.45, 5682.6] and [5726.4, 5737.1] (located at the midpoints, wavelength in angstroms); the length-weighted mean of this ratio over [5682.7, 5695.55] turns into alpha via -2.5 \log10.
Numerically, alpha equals -0.03 mag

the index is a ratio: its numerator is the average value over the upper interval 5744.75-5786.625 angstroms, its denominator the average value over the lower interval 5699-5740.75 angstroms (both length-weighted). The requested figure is 1.1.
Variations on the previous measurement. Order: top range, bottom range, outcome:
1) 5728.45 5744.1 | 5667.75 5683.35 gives 1.02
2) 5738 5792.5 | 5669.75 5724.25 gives 1.11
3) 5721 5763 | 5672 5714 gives 1.08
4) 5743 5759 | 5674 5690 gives 1.12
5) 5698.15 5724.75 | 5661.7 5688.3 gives 1.00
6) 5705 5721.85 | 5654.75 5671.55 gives 1.01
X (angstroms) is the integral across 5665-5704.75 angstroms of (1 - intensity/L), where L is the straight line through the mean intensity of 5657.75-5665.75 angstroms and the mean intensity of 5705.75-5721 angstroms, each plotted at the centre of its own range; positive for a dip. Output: 0.9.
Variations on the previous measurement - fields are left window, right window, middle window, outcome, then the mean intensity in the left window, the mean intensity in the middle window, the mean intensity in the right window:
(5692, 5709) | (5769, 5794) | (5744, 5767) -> -1.0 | 20.2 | 22.6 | 22.3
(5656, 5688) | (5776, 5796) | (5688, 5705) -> 1.1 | 20.2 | 19.4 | 22.9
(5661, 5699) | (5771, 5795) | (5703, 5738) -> 1.3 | 20.2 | 20.3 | 22.4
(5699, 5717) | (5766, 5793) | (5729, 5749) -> 0.1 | 20.2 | 20.9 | 22.2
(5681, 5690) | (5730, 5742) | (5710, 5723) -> 0.1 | 21.1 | 20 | 19.6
